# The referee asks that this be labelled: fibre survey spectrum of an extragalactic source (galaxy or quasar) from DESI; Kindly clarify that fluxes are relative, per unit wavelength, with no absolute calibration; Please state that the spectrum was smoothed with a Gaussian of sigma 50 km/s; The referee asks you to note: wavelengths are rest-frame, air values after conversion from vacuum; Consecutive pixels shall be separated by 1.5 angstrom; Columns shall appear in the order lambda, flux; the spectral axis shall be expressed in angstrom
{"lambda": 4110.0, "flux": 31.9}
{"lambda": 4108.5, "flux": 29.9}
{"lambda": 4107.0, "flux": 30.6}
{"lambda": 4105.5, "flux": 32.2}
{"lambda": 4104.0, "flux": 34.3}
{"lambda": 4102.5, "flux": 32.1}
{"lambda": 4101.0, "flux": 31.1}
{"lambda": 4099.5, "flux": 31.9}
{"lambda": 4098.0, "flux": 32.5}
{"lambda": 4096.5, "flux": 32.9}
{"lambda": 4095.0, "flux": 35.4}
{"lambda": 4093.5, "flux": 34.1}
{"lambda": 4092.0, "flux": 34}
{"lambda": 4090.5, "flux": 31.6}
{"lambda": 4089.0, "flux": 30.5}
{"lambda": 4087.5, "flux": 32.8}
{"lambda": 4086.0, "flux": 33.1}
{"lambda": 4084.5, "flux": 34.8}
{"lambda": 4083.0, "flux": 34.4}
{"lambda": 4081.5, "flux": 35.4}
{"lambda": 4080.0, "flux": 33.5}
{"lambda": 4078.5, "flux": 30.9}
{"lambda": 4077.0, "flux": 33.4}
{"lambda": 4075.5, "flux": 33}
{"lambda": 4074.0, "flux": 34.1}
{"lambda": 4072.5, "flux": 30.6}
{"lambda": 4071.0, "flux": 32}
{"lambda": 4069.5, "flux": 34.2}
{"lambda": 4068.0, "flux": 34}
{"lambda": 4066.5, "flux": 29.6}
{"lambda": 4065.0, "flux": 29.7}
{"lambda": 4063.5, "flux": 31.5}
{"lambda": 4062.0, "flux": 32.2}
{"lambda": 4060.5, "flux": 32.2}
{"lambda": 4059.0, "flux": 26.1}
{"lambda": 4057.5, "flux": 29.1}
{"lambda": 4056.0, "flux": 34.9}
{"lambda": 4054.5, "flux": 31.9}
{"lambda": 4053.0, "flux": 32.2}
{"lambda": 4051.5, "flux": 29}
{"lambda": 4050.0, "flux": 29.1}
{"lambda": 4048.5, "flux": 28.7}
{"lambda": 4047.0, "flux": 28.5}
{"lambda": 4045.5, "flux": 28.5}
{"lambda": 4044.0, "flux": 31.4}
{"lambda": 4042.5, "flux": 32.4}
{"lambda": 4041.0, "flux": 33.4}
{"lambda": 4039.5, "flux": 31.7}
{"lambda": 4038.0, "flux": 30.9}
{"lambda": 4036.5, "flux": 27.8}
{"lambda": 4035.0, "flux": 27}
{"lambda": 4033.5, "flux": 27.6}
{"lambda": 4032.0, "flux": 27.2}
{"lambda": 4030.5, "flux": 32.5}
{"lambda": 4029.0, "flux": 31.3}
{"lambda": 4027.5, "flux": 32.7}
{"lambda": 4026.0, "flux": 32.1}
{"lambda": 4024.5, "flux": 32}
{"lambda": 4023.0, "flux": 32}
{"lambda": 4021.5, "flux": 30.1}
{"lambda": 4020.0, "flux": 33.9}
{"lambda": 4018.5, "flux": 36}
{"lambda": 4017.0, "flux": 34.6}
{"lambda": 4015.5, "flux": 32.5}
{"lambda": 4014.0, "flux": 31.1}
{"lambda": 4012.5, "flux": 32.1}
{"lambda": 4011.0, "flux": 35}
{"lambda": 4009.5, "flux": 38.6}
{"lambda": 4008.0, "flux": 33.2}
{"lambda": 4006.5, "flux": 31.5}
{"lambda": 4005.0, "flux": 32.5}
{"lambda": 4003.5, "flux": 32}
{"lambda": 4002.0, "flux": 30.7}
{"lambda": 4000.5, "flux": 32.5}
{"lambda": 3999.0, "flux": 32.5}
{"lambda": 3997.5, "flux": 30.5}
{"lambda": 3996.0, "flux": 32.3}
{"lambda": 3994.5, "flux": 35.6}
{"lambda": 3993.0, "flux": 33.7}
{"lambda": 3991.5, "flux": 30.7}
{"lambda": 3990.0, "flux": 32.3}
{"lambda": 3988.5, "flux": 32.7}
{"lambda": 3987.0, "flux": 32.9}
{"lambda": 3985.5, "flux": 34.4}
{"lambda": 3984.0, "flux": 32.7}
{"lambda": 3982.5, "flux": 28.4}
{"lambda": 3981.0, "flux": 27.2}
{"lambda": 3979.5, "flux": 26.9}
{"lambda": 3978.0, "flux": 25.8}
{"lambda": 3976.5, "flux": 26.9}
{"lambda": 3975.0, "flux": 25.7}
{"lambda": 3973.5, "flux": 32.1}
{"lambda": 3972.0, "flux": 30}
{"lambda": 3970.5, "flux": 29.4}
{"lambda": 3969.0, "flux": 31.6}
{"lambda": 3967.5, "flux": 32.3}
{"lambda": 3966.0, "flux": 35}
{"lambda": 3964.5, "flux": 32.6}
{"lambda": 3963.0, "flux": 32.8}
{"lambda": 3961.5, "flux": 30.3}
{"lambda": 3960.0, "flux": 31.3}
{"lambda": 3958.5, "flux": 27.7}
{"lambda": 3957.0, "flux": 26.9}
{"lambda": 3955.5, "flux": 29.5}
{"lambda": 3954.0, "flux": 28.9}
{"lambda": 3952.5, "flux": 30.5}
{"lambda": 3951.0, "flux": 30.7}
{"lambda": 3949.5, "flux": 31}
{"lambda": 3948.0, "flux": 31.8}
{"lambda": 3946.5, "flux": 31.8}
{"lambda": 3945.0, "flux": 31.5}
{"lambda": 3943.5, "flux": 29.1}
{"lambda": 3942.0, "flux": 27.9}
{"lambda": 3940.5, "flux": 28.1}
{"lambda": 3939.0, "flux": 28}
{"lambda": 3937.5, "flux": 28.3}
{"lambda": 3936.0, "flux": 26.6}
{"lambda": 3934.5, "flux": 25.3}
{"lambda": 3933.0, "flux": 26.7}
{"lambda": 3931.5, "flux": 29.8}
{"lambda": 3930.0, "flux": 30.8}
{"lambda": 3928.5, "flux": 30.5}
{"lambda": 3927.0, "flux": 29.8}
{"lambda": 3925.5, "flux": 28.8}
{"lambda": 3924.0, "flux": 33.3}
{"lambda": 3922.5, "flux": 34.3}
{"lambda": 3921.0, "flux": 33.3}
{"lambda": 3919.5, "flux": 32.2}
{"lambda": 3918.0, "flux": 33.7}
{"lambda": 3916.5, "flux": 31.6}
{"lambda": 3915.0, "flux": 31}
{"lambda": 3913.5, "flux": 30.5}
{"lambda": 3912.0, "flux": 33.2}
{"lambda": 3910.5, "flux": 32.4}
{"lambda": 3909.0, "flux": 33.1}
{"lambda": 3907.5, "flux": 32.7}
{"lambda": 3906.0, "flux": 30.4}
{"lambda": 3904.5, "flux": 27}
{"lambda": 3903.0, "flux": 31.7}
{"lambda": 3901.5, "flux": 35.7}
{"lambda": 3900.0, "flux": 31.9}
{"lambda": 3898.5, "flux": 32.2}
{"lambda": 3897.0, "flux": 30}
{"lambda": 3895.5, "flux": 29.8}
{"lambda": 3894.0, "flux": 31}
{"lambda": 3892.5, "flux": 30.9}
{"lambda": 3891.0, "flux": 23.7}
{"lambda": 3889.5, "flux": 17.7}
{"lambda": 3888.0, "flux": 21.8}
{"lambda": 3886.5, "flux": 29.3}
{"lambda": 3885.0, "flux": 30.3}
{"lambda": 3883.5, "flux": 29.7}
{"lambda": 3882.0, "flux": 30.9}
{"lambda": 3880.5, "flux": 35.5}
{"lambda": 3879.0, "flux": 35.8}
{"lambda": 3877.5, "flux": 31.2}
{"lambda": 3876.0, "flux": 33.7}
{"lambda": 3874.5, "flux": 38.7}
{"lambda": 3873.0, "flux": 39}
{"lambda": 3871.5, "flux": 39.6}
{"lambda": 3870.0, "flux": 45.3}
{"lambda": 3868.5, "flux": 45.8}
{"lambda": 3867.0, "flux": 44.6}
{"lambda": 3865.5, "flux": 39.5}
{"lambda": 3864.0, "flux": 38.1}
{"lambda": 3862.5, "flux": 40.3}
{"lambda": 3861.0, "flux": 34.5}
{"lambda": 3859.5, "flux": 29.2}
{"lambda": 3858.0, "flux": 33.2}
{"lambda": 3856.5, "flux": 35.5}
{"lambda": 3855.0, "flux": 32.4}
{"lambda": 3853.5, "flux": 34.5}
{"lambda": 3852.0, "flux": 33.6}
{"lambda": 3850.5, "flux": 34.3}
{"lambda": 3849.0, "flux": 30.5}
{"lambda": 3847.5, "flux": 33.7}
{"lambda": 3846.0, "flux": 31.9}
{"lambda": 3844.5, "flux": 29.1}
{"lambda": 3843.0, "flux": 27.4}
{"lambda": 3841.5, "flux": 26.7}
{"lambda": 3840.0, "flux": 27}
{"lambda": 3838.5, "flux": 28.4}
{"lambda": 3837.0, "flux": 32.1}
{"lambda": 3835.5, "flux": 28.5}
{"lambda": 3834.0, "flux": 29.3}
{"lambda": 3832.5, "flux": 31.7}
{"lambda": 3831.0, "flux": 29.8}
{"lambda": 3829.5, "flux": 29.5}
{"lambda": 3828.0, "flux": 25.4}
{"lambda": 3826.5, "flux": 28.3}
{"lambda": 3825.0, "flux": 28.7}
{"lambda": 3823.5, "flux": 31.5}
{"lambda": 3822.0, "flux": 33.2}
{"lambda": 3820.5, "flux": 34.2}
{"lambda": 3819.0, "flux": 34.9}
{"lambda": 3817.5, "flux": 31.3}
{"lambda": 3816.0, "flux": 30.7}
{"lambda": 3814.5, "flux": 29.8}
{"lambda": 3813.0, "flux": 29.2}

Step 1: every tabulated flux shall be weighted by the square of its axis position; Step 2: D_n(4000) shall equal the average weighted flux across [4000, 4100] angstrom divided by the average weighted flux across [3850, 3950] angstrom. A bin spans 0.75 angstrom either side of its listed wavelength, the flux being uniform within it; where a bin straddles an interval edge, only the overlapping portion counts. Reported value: 1.07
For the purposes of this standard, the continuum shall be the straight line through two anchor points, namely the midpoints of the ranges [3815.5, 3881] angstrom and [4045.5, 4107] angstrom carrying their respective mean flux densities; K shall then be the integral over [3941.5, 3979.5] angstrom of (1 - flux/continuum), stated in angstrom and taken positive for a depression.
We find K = 3.1 angstrom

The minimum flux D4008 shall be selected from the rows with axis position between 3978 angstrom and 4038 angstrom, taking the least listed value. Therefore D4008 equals 25.8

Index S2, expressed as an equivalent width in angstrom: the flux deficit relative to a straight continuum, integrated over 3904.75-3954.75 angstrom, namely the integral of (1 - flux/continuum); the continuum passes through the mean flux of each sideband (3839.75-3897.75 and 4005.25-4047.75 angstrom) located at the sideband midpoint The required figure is 3.1 angstrom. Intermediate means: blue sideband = 33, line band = 30.5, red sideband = 31.7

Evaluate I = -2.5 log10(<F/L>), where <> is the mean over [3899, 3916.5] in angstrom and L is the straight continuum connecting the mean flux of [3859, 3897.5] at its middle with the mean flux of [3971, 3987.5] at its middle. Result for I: 0.023 mag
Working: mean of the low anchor 33.7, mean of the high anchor 29.3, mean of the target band 31.8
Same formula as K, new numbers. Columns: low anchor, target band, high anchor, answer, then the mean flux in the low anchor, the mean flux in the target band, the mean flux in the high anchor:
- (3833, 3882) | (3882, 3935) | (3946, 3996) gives 3.95 angstrom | 34.3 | 30.2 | 30.7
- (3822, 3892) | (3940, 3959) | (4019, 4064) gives 1.10 angstrom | 32.3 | 29.7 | 30.7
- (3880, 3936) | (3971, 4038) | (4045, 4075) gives -1.52 angstrom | 30.3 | 31.4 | 30.9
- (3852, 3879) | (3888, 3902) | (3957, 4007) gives 2.72 angstrom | 37.2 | 28.7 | 31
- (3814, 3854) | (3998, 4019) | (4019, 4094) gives -1.22 angstrom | 30.6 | 33.1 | 31.5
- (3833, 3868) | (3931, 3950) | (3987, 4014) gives 2.29 angstrom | 32.9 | 28.9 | 32.8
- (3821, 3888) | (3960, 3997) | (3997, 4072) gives 1.09 angstrom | 33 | 31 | 31.5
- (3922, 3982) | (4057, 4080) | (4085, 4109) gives 0.24 angstrom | 29.7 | 31.6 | 32.5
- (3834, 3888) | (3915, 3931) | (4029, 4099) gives 0.64 angstrom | 33.8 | 31.8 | 31.6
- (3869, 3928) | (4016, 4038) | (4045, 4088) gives 0.39 angstrom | 31.9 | 31.2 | 31.7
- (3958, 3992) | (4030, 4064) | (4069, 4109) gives 1.85 angstrom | 30.5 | 30.2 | 32.8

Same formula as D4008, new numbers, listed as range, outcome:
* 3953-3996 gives 25.7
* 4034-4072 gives 26.1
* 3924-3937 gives 25.3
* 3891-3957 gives 23.7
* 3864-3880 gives 31.2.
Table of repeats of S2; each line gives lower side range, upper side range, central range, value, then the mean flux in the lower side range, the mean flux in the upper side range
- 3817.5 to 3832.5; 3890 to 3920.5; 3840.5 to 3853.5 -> -0.09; 30.7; 31.1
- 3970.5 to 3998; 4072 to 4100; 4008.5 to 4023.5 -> -1.07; 30.6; 33.1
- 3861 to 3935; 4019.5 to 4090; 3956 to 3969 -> 0.40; 32.6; 31.4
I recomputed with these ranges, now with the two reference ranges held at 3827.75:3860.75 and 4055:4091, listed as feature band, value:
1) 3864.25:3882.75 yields -0.23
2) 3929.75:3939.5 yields 0.13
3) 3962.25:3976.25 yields 0.02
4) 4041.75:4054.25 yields 0.07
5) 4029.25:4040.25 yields 0.09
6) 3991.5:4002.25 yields -0.03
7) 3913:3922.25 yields -0.03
